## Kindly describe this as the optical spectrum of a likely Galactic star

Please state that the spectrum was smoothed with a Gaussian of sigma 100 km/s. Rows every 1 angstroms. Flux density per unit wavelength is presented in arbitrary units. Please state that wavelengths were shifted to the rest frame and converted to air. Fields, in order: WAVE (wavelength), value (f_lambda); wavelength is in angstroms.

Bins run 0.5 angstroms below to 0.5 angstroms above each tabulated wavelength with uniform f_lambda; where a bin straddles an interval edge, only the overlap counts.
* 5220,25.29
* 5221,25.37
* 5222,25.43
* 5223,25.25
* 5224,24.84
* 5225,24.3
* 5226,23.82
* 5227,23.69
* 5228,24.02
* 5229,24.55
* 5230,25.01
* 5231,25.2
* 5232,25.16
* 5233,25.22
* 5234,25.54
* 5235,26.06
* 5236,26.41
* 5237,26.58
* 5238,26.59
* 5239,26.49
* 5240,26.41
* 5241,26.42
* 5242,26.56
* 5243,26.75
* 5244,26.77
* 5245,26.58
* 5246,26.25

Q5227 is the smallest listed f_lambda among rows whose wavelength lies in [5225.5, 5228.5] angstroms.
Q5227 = 23.69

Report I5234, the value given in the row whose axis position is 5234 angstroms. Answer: 25.54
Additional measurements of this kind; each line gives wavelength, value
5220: 25.29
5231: 25.2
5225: 24.3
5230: 25.01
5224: 24.84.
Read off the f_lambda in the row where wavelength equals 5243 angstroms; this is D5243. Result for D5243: 26.75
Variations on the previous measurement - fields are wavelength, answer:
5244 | 26.77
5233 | 25.22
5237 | 26.58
